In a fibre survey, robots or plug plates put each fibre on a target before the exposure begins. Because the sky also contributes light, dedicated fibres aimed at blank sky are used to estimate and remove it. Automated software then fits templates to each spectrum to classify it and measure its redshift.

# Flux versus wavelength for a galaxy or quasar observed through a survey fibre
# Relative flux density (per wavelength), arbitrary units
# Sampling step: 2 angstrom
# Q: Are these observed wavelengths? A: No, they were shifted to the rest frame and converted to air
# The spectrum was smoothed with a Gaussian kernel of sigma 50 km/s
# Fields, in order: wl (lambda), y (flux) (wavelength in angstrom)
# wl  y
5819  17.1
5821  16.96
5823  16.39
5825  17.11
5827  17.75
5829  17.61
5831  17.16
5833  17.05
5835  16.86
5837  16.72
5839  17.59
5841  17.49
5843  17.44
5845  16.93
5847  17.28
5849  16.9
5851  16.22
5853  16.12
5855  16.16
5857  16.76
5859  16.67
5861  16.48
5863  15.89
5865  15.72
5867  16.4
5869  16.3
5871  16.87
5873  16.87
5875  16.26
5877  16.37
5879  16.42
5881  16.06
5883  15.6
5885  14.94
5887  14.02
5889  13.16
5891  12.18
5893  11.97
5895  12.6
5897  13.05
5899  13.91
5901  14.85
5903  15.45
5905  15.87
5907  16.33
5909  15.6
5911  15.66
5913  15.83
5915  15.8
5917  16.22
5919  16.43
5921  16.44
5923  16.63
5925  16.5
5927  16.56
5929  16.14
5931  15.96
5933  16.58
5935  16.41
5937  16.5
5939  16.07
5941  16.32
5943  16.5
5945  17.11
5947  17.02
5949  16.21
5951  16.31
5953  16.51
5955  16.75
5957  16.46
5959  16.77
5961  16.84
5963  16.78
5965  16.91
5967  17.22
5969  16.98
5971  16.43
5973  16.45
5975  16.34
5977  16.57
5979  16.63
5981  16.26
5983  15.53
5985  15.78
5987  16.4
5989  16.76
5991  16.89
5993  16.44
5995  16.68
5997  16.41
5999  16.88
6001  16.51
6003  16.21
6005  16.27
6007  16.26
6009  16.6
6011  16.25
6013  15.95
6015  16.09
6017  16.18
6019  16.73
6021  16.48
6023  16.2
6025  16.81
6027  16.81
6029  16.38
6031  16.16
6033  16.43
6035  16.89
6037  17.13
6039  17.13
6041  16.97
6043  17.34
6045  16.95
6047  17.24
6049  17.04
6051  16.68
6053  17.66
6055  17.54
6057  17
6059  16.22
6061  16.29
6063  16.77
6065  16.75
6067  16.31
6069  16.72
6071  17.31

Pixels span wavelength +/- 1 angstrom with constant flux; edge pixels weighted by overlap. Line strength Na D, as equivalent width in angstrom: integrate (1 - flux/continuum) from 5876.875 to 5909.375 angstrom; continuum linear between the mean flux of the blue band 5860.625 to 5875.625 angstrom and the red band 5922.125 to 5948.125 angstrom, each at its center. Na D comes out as 3.67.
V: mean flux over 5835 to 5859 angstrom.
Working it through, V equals 16.9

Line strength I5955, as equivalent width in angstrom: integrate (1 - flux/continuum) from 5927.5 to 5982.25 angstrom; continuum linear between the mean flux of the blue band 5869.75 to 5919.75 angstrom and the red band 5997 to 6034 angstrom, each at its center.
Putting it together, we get -2.7 angstrom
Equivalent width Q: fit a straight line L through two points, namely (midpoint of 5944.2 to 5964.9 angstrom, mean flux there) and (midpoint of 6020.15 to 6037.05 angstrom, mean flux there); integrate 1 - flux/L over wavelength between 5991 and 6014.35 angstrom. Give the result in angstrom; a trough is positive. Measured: 0.3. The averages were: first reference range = 16.7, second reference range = 16.6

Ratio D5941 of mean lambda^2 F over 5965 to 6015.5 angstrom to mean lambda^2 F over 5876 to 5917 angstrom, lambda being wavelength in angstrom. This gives 1.15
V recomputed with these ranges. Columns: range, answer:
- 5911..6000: 16.5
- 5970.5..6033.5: 16.4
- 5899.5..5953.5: 16.2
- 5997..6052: 16.6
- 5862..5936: 15.5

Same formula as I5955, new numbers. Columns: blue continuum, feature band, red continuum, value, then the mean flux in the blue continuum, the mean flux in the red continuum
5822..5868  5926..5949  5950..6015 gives 0.19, 16.8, 16.5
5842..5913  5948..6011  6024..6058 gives -0.30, 15.6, 17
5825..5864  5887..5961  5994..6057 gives 4.95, 16.9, 16.7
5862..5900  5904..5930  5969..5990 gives -1.13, 15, 16.3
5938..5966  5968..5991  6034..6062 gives 0.45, 16.6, 17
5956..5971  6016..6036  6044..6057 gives 0.66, 16.8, 17.2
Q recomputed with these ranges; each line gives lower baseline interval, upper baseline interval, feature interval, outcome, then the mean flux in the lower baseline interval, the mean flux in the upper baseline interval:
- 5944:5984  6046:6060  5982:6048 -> 1.3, 16.6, 17.1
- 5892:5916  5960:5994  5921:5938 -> -1.2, 14.7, 16.5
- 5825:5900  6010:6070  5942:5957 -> -0.3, 16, 16.7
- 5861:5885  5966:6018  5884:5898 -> 2.7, 16.2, 16.4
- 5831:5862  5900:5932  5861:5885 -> 0.5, 16.9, 16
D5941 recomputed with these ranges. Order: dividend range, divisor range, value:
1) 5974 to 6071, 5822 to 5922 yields 1.10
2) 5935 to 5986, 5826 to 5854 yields 1.01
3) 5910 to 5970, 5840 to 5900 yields 1.08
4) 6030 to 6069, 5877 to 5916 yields 1.20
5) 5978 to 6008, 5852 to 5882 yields 1.05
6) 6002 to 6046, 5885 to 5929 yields 1.15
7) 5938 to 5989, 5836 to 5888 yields 1.04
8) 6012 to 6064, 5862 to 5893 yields 1.15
